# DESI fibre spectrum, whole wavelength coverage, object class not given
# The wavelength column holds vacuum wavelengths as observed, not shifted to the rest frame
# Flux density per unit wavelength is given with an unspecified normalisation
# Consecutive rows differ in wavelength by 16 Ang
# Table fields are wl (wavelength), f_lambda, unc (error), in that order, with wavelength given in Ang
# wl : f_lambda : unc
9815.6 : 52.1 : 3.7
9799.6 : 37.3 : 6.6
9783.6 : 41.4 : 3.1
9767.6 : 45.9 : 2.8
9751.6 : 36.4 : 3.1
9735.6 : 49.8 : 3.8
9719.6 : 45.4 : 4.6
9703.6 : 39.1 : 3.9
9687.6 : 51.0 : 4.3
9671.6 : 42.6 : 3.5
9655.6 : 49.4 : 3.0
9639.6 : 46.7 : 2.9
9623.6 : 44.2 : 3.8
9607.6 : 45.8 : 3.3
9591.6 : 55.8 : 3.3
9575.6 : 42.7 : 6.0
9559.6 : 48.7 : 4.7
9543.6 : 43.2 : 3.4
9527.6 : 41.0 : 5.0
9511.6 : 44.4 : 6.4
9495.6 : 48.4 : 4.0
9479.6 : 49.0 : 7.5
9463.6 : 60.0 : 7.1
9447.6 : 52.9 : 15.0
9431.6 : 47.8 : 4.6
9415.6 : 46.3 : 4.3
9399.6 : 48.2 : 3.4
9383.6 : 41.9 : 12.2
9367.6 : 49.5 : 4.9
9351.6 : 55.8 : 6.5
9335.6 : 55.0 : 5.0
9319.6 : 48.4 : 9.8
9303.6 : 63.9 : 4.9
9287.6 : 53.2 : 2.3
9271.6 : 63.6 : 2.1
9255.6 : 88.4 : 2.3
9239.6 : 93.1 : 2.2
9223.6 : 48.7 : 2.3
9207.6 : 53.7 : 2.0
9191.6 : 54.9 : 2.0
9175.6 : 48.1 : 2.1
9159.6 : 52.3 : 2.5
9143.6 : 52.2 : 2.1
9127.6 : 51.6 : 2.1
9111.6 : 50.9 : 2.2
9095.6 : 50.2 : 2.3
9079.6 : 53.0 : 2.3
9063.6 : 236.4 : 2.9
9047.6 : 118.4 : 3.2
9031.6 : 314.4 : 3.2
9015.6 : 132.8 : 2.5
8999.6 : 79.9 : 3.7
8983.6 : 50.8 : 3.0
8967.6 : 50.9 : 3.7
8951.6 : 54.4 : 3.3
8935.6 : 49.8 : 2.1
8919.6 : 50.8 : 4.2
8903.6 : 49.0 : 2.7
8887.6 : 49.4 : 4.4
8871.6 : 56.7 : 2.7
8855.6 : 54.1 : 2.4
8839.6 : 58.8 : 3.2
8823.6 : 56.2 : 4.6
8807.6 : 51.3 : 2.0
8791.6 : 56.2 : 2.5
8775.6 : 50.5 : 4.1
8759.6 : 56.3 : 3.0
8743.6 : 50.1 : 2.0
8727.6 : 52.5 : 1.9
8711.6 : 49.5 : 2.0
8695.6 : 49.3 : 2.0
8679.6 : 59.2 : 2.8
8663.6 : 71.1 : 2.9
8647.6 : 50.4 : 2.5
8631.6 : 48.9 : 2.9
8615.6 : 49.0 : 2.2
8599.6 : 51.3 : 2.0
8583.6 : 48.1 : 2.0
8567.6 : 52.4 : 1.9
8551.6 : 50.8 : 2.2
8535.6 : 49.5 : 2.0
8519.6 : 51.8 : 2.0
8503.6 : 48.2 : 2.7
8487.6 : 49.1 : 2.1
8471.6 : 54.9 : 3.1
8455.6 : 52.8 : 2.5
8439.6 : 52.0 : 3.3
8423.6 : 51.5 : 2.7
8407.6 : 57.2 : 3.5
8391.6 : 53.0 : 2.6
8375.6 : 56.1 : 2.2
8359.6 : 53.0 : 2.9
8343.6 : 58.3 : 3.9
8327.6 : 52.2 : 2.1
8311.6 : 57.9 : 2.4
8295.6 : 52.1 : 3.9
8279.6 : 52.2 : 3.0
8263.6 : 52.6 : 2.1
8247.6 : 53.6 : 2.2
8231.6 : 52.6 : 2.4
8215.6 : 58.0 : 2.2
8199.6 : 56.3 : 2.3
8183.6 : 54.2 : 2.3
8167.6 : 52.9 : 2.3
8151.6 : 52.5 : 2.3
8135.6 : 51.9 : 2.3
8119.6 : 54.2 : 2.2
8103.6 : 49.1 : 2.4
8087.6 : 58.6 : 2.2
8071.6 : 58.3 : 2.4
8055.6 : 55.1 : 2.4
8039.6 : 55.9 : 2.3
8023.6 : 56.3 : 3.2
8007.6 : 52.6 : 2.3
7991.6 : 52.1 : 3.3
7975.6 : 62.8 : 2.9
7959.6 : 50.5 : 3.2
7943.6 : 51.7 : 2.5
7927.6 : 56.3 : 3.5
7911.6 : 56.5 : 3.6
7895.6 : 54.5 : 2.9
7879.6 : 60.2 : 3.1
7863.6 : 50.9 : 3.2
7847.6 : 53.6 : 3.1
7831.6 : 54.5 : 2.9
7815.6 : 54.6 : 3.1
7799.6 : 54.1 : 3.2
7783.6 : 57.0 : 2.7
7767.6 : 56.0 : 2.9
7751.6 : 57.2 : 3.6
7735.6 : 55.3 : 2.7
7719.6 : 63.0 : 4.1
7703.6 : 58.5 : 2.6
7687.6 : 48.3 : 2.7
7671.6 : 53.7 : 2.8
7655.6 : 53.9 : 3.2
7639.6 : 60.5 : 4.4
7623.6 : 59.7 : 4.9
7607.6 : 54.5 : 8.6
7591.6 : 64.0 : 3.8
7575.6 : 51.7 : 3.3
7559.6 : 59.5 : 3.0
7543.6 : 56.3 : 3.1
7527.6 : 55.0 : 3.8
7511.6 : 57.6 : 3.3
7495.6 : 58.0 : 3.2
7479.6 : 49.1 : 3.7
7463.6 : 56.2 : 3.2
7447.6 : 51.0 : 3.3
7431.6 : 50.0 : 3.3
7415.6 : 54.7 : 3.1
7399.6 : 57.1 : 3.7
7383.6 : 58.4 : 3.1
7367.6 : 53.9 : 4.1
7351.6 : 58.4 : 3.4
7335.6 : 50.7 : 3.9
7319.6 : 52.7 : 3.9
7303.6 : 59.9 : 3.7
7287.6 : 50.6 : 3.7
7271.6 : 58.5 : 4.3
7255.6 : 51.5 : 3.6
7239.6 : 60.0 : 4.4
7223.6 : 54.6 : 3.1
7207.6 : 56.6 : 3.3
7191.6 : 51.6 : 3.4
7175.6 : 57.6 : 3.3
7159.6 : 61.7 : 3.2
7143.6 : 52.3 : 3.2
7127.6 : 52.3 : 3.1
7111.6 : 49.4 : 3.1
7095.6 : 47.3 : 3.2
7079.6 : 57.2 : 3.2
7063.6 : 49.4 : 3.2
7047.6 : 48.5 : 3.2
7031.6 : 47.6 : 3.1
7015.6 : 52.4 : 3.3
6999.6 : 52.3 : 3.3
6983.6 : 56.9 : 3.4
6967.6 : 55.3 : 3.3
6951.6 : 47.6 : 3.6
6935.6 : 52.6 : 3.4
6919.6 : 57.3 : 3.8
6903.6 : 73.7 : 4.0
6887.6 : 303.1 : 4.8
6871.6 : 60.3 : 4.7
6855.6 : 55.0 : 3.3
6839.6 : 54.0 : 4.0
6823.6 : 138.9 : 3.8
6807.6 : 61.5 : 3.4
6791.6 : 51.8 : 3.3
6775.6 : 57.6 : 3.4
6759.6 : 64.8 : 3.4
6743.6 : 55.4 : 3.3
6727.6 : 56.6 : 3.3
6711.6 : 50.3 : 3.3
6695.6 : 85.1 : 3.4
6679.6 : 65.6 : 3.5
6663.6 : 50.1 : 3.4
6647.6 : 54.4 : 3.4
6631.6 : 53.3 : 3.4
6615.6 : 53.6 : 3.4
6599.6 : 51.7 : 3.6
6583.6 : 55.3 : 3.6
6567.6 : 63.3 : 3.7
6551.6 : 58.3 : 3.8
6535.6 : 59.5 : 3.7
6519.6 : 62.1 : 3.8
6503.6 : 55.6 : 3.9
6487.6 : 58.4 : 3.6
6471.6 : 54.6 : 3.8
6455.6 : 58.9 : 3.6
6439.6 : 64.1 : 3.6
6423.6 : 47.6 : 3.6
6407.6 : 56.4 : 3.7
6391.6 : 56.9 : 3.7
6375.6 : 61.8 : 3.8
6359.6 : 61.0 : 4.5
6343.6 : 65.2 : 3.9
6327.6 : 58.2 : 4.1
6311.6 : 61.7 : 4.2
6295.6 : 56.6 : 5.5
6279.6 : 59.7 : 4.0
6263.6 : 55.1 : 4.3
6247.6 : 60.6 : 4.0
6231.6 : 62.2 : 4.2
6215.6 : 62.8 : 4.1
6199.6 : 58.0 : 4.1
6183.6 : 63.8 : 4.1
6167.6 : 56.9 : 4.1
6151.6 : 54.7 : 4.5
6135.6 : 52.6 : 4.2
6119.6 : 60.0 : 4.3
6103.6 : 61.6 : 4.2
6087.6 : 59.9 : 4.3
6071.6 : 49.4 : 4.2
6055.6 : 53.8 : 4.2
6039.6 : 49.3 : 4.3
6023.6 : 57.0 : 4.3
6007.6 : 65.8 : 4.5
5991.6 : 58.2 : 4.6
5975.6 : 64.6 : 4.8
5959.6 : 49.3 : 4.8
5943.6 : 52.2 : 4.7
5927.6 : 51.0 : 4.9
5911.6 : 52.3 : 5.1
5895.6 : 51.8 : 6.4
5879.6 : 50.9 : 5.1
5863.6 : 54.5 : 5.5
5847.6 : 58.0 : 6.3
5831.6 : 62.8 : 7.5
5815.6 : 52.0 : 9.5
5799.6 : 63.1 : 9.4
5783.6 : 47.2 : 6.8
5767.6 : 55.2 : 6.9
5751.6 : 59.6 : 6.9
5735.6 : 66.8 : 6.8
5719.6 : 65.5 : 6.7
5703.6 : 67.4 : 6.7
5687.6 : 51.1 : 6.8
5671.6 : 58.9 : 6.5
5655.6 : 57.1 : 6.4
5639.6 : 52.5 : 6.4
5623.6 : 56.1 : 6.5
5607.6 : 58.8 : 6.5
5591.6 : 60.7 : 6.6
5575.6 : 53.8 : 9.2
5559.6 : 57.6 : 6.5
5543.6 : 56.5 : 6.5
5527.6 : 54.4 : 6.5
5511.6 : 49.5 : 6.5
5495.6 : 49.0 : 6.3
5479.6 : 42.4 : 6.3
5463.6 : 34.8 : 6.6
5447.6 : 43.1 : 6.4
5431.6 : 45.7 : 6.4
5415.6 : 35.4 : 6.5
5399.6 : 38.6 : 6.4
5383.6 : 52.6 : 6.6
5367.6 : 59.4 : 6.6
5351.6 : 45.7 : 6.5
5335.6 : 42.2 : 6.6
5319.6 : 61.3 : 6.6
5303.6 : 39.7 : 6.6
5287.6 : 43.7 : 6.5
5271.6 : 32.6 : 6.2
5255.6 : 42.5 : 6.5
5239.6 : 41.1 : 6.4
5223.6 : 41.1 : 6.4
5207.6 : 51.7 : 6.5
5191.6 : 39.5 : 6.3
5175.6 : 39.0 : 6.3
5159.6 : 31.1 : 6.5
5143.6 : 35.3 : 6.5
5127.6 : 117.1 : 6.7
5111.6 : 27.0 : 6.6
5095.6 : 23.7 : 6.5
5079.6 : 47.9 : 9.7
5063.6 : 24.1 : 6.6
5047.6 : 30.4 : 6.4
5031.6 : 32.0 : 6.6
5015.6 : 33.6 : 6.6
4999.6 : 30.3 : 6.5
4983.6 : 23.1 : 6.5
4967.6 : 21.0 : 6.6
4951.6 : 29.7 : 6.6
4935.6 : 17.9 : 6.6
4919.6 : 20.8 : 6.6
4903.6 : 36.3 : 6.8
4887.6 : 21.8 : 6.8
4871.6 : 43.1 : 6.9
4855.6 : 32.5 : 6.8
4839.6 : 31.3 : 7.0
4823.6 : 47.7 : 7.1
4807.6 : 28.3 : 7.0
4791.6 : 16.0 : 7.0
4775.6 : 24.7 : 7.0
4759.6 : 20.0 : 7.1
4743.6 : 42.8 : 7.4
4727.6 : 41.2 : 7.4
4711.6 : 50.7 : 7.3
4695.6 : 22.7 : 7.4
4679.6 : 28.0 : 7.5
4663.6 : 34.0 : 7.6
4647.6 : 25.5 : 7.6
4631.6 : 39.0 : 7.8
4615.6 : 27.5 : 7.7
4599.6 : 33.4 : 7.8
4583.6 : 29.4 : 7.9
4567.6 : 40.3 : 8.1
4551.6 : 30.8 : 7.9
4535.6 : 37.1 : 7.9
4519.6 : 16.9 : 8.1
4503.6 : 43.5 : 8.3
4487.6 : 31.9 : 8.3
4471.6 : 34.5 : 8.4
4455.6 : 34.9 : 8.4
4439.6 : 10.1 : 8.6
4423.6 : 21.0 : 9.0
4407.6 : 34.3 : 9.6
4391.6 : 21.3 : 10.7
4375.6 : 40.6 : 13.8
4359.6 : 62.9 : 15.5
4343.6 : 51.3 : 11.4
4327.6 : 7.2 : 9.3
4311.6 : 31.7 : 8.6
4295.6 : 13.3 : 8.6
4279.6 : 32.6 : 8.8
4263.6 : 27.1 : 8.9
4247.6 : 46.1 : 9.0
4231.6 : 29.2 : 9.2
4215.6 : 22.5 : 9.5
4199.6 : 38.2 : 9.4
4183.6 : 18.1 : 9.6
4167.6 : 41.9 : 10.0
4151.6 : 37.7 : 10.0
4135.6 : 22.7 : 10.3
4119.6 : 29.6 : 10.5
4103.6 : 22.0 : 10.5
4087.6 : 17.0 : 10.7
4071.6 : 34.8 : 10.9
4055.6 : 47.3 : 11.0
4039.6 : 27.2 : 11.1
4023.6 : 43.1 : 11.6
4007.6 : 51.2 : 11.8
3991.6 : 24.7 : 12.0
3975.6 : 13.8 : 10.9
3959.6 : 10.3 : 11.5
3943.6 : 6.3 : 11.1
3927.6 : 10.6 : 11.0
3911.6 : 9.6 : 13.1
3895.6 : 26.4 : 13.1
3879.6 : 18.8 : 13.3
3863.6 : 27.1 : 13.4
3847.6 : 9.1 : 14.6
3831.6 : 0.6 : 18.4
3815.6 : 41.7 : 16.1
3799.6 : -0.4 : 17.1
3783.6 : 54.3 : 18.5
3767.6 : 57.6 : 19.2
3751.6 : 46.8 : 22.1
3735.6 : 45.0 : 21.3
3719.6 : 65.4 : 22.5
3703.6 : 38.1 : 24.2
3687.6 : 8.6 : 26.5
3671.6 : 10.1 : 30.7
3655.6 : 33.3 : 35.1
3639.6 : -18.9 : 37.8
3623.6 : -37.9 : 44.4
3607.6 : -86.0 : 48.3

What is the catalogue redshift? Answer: 0.376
